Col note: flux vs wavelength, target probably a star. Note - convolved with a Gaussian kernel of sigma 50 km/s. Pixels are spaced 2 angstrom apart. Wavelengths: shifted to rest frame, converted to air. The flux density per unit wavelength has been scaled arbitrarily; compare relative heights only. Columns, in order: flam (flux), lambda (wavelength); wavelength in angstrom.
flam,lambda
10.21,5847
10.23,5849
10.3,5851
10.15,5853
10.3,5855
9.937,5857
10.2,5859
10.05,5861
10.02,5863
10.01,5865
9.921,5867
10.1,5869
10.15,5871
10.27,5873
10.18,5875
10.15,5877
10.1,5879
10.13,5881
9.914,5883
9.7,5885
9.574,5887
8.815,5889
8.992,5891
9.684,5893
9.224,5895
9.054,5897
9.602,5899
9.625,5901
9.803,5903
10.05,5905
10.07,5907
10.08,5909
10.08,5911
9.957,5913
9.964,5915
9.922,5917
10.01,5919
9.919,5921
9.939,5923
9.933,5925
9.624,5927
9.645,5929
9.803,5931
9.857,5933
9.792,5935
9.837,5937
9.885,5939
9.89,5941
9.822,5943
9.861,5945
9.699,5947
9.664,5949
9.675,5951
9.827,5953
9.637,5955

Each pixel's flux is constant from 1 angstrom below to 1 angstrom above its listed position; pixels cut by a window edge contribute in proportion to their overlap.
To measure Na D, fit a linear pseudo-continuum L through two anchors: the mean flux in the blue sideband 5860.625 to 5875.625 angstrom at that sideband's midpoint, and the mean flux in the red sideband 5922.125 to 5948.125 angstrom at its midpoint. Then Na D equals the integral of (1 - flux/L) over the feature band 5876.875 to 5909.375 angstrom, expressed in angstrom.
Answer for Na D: 1.1 angstrom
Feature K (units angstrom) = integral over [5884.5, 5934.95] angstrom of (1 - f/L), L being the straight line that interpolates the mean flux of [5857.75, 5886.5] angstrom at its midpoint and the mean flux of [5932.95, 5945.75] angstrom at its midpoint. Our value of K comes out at 1.1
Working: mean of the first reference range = 10.1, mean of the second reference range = 9.85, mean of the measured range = 9.72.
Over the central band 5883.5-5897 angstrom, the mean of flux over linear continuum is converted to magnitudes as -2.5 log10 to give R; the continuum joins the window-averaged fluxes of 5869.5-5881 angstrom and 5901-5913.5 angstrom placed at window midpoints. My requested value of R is 0.083 mag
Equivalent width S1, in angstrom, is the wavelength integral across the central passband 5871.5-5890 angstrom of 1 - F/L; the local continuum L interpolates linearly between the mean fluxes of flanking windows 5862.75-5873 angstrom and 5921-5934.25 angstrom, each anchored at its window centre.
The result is 0.2 angstrom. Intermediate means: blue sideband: 10.1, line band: 9.88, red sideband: 9.81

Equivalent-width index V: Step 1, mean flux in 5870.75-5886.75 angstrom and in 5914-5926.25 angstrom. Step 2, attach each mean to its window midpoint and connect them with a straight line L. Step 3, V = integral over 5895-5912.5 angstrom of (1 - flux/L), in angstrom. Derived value 0.4 angstrom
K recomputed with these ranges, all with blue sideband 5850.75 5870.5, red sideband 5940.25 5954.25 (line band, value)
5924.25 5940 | 0.1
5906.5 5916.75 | -0.1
